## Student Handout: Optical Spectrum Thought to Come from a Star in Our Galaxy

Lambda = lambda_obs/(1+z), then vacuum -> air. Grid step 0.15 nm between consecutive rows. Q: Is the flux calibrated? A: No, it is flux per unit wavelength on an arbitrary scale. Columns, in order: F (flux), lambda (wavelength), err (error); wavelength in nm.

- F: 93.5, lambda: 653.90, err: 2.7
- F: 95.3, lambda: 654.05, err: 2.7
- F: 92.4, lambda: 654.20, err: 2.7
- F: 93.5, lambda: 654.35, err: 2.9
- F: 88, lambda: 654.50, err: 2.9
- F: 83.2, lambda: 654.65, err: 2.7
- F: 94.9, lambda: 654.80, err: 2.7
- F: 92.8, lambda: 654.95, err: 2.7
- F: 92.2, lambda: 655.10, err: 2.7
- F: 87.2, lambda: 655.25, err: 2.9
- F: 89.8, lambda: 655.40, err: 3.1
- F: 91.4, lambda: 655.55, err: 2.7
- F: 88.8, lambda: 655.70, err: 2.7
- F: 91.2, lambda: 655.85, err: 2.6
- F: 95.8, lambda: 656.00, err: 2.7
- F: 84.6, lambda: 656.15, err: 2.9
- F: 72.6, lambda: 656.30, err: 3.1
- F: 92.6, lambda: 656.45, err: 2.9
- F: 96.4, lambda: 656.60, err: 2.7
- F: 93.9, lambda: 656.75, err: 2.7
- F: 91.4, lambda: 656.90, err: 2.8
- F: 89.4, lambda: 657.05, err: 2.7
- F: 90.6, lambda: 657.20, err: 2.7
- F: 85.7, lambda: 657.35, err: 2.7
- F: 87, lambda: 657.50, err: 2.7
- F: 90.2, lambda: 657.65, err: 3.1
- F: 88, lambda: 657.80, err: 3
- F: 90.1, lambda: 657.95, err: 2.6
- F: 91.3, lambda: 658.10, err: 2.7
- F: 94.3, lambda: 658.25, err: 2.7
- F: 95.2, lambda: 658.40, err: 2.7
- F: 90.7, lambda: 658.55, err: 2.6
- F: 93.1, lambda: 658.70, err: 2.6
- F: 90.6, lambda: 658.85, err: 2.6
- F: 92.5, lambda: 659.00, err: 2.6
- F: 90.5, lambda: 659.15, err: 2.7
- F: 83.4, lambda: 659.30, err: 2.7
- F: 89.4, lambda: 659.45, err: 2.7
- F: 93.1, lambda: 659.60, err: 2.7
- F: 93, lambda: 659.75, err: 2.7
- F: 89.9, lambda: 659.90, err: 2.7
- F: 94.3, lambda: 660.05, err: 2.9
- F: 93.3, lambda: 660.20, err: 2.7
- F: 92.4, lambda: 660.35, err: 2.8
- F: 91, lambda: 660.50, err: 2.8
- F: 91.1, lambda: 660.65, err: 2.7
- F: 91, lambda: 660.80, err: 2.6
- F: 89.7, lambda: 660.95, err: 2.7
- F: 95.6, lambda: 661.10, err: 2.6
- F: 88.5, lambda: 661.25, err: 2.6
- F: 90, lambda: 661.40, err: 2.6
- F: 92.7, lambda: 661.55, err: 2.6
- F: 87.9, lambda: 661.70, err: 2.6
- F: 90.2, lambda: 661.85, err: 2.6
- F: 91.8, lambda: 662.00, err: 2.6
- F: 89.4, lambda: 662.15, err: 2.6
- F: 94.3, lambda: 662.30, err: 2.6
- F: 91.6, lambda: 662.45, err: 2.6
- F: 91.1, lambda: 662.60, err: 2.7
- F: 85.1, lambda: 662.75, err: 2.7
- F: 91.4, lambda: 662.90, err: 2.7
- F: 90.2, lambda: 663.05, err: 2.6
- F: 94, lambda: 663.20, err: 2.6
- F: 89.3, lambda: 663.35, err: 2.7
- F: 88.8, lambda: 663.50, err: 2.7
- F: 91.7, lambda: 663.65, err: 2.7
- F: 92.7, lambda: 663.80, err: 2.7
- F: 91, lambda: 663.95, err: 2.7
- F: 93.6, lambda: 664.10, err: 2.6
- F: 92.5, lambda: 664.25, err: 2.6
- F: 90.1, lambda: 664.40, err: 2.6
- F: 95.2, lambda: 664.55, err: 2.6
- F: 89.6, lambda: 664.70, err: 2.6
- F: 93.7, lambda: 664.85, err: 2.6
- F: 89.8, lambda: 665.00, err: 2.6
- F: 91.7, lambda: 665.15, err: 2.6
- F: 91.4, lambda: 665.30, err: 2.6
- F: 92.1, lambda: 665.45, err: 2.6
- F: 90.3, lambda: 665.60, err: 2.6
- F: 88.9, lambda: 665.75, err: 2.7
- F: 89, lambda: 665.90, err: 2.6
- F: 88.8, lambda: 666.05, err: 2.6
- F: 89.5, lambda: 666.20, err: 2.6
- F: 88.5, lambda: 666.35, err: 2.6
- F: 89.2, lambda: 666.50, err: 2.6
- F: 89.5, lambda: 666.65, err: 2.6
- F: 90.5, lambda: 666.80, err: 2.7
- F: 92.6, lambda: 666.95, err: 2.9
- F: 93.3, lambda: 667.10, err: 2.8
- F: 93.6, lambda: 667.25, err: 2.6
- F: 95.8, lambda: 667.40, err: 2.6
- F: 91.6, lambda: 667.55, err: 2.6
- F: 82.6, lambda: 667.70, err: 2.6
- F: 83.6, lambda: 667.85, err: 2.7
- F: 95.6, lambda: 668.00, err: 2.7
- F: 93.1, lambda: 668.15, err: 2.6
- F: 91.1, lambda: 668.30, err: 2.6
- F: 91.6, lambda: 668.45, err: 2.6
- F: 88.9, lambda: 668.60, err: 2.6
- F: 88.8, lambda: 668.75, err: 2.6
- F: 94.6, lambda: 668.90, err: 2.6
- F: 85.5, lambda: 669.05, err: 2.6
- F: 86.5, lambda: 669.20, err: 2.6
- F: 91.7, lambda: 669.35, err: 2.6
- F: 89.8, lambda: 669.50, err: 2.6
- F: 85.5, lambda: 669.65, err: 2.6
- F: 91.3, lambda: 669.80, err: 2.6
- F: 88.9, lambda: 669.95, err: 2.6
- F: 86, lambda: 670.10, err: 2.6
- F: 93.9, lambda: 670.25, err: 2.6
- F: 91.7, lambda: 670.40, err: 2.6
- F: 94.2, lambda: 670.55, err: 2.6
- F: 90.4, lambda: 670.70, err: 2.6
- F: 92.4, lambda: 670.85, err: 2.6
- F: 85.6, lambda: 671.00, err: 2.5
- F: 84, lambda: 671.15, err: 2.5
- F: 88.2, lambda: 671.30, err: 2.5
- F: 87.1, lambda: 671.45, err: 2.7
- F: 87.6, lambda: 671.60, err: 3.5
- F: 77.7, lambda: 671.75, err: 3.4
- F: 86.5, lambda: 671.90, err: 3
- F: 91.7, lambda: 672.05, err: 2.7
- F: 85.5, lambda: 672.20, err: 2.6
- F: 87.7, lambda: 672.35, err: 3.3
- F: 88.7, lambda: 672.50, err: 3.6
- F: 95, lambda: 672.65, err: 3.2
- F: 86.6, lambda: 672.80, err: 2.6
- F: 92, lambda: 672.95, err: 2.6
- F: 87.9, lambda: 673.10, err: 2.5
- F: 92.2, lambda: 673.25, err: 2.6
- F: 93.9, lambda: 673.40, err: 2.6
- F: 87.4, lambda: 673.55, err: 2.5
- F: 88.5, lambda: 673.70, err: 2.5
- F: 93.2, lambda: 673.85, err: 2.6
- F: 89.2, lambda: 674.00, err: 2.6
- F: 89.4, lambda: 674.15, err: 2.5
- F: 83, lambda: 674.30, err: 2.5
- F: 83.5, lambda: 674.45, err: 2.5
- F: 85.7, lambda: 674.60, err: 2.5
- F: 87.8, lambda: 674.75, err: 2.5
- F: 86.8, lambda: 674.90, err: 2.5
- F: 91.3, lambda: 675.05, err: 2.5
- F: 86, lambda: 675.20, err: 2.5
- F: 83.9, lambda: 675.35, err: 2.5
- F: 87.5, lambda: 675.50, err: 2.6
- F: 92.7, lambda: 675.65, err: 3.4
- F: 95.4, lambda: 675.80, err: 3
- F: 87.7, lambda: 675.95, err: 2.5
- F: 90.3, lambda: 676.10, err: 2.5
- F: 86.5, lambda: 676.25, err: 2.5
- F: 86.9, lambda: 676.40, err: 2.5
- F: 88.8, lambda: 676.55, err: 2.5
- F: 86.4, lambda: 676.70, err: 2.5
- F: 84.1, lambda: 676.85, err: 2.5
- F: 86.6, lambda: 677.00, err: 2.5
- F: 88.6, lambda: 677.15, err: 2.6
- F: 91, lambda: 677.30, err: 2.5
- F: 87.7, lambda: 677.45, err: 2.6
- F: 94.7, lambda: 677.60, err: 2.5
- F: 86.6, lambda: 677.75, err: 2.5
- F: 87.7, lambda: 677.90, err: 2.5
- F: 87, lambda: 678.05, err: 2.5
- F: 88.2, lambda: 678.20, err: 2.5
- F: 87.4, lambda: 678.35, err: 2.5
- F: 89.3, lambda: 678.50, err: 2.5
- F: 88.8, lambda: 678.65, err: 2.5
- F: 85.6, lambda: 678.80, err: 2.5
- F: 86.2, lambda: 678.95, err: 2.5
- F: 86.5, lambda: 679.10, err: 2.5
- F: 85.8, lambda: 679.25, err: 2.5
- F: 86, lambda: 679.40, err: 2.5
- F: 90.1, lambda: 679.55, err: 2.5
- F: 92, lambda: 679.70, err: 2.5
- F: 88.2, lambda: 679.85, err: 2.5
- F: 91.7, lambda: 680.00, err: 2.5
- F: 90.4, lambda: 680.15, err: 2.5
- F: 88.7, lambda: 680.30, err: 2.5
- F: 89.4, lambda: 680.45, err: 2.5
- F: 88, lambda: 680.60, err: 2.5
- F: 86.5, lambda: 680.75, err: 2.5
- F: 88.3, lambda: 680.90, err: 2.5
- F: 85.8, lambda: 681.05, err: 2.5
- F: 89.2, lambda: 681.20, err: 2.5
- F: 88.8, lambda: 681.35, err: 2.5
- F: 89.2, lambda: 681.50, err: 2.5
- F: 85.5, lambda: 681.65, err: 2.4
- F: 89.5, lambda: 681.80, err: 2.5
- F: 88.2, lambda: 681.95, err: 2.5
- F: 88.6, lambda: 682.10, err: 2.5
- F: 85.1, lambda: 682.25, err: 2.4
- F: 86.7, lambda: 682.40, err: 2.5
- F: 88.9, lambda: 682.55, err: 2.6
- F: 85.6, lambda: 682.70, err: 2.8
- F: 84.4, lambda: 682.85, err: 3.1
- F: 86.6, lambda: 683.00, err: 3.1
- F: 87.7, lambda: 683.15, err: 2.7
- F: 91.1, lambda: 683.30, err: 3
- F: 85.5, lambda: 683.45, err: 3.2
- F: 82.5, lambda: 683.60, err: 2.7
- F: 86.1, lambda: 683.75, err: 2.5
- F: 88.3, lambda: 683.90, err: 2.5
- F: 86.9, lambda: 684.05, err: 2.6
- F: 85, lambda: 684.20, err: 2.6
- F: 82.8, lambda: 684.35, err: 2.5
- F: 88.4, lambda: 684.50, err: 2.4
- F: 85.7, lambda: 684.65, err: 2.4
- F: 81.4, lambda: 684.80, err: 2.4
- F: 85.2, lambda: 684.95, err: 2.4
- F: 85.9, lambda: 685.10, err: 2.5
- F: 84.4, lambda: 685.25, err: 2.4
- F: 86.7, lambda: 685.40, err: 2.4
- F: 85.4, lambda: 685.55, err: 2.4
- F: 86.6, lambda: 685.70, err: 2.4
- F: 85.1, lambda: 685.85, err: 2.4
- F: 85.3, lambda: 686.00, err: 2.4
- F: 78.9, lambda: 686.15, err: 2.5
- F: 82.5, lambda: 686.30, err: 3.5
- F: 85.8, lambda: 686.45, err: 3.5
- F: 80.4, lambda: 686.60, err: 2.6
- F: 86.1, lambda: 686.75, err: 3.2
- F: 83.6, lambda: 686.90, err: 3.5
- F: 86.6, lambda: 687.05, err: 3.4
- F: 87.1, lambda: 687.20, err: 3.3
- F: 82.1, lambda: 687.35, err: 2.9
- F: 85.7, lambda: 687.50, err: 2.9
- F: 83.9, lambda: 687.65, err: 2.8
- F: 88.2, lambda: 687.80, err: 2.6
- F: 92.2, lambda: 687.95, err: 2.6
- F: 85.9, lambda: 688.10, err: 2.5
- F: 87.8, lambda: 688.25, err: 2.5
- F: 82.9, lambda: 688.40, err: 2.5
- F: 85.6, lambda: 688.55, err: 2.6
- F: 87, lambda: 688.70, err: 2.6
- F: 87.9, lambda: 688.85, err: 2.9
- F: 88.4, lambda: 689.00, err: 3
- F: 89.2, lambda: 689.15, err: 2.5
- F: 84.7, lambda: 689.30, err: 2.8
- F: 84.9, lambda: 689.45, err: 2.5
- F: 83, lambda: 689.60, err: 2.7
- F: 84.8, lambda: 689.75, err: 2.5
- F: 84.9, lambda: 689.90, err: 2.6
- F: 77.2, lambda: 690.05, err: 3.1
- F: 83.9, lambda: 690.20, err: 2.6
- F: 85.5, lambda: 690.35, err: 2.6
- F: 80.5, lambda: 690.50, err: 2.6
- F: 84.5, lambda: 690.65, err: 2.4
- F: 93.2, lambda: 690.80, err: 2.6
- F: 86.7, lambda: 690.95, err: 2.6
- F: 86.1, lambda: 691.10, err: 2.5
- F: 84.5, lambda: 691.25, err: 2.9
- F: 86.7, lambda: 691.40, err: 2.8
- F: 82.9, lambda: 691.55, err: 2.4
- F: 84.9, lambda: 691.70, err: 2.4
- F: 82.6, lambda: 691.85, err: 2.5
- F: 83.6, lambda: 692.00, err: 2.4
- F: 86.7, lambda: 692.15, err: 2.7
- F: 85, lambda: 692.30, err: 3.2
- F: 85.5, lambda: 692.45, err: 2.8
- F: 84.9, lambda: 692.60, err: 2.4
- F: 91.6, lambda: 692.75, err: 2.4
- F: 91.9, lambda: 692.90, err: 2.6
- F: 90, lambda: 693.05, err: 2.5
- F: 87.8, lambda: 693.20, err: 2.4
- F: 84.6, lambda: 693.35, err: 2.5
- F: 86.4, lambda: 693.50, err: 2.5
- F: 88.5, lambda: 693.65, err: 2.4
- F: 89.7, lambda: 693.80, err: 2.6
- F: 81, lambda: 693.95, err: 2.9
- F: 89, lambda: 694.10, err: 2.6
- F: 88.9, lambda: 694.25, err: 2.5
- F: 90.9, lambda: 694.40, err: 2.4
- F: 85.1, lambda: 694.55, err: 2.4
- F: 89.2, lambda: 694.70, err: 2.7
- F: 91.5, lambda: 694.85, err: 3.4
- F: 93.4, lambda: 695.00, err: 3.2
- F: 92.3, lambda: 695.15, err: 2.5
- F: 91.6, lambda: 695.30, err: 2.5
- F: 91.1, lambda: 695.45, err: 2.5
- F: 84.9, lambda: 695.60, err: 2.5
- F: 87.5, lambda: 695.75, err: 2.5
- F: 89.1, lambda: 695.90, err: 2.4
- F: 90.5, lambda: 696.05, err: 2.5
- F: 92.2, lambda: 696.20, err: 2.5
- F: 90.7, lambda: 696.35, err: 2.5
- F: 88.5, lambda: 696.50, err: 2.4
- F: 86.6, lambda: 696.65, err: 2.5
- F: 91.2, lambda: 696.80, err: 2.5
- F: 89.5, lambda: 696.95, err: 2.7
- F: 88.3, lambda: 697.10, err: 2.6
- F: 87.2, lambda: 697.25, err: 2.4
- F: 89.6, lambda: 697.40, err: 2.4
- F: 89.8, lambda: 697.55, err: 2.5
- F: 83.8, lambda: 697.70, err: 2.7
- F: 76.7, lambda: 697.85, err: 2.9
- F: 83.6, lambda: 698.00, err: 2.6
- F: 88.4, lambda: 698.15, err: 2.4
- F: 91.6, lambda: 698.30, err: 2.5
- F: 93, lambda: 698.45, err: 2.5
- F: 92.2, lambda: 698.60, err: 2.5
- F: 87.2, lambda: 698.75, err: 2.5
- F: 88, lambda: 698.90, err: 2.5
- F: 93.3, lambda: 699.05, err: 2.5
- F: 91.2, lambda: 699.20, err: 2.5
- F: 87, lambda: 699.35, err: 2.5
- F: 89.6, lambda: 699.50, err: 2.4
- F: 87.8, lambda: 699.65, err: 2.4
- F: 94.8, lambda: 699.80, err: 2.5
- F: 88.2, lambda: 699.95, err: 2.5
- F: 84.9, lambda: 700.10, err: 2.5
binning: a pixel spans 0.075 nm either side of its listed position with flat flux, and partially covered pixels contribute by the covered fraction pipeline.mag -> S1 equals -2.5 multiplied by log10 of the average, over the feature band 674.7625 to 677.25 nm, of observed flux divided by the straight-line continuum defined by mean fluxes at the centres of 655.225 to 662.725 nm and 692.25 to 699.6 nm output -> 0.02 mag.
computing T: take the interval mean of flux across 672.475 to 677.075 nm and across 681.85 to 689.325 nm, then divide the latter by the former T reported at 1.0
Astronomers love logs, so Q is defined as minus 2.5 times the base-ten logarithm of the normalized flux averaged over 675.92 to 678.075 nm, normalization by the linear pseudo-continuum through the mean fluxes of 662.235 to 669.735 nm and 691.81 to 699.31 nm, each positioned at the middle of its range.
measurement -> 0.02 mag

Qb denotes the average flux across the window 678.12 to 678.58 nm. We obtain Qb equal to 88.3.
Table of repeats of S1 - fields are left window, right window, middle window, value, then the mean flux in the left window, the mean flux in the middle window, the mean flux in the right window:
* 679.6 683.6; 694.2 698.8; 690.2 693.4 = 0.03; 88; 86.1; 88.9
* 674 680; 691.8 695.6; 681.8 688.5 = 0.03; 88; 85.7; 88.1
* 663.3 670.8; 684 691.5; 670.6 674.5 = 0.01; 90.6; 88.3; 85.3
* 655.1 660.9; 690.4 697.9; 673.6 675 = 0.02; 90.5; 87.5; 87.6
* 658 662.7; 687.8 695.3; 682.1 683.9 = 0.02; 91.3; 86.6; 86.7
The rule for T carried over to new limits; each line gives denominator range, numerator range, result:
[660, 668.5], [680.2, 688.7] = 0.95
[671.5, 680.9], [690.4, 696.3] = 0.99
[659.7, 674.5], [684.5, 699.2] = 0.96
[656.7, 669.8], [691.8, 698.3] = 0.97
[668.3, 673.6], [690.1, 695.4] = 0.98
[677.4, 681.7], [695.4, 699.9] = 1.01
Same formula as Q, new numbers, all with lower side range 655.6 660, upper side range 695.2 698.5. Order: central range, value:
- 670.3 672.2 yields 0.019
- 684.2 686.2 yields 0.051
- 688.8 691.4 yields 0.043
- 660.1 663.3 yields -0.012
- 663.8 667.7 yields -0.015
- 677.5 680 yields 0.012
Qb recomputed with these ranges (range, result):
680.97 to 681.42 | 87.9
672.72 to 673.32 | 89.7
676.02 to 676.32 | 88.4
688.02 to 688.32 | 86.9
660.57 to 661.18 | 91.8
